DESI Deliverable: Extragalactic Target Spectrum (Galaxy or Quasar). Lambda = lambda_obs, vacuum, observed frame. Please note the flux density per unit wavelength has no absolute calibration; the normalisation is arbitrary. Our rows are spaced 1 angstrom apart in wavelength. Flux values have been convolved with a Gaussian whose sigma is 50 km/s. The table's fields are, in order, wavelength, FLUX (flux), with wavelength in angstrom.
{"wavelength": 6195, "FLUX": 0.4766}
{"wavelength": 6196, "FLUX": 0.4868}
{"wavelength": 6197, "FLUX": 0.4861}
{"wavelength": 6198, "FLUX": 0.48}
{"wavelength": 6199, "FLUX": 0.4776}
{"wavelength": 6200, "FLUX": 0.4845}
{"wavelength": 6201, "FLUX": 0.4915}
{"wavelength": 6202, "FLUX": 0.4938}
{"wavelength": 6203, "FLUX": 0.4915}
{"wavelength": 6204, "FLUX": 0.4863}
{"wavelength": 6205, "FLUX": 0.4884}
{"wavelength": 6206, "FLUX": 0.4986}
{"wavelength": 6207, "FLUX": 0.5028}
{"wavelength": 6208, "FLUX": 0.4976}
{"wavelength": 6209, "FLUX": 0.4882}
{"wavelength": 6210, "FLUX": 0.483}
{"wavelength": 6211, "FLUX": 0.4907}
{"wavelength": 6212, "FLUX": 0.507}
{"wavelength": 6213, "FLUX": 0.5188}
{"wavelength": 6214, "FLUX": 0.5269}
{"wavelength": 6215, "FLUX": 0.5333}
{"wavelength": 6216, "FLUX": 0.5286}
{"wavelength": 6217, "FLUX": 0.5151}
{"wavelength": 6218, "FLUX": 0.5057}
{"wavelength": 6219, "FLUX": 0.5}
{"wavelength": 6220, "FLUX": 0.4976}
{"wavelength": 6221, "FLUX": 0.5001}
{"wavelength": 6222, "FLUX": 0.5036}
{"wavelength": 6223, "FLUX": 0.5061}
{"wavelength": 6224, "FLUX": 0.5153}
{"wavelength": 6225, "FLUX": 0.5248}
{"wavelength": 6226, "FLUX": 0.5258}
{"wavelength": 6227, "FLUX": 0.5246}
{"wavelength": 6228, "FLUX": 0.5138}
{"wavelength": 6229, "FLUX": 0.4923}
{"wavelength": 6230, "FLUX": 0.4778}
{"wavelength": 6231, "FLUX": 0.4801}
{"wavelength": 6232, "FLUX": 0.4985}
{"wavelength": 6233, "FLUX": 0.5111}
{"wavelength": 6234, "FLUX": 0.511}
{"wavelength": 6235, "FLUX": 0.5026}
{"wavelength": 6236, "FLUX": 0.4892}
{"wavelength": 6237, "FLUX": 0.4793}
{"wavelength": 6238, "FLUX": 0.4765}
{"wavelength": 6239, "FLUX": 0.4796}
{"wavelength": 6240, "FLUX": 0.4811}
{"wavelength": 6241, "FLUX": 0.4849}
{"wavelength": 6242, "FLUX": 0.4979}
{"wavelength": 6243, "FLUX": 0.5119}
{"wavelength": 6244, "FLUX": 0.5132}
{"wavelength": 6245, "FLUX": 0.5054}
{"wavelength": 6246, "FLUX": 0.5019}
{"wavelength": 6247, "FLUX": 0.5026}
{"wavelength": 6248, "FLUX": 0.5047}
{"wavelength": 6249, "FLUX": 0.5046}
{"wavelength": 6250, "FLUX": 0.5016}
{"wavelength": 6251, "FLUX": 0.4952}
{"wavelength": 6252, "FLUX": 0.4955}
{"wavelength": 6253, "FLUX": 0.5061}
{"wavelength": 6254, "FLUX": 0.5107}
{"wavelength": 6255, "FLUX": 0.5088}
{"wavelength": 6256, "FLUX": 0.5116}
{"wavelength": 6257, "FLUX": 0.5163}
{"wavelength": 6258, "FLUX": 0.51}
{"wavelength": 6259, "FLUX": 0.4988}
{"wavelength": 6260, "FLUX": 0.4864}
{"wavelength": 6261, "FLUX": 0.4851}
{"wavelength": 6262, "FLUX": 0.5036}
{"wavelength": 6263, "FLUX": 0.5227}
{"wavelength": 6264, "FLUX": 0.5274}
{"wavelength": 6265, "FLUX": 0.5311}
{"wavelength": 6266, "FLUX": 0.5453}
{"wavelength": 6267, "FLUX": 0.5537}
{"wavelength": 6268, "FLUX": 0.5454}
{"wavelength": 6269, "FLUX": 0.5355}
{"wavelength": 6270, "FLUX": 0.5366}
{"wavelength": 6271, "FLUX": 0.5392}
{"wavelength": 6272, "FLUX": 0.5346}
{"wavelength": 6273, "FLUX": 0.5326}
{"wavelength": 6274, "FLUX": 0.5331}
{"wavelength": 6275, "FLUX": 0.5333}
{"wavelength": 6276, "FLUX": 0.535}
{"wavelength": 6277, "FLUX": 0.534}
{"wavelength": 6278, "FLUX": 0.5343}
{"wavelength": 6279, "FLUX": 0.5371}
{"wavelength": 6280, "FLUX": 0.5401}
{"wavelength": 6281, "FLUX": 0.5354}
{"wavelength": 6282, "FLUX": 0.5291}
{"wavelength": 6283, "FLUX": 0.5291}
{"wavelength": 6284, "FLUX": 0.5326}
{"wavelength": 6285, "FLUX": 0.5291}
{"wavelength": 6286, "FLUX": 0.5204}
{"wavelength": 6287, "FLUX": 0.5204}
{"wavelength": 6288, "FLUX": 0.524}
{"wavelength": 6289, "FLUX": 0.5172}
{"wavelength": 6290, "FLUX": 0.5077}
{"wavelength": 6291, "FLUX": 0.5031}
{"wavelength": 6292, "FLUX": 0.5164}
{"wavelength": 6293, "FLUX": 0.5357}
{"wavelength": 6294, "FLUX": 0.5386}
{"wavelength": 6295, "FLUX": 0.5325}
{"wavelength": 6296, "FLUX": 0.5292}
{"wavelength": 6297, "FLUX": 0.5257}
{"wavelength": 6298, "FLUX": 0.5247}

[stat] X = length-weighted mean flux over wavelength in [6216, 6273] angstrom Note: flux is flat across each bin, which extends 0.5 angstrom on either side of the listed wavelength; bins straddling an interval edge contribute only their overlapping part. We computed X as 0.508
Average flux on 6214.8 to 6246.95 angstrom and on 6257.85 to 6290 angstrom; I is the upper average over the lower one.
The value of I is 1.05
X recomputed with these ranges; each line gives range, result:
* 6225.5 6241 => 0.496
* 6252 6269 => 0.516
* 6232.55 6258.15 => 0.5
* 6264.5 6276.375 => 0.538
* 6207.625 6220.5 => 0.507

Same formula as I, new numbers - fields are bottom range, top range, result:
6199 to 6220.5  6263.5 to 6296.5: 1.06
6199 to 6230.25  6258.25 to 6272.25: 1.04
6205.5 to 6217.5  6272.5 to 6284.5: 1.05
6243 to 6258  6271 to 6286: 1.05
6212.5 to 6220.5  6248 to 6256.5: 0.98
